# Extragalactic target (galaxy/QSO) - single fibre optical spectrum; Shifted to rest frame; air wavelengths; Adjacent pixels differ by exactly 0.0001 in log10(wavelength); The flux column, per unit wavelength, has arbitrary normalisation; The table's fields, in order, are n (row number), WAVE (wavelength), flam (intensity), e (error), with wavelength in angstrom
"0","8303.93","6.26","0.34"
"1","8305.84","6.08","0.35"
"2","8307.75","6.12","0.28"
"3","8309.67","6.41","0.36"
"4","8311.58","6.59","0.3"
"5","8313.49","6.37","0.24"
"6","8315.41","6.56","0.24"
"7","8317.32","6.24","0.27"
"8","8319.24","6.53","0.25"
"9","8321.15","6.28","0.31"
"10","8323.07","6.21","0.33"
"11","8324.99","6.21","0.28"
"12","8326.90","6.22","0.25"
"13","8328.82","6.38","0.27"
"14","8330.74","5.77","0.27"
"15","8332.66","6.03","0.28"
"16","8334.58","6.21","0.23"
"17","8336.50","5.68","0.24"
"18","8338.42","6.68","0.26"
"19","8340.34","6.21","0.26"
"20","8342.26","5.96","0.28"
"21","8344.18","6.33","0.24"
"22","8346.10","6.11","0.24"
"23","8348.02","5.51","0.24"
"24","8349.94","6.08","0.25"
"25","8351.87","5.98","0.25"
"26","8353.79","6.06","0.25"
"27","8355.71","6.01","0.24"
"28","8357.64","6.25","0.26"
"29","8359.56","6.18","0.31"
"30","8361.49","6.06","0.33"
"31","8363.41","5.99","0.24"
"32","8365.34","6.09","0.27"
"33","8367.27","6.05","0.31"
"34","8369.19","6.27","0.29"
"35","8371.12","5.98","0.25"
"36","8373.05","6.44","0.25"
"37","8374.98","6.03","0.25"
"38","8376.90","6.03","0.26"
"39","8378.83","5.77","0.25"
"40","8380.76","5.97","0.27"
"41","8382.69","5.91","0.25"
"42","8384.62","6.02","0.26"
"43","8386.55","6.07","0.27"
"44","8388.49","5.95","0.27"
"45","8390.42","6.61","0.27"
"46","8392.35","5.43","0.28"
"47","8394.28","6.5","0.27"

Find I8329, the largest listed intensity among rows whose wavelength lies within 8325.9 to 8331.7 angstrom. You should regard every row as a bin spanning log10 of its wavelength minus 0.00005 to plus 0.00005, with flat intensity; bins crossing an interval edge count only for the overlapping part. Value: 6.38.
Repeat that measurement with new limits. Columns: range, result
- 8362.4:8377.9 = 6.44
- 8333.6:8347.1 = 6.68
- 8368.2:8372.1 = 6.27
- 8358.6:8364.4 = 6.18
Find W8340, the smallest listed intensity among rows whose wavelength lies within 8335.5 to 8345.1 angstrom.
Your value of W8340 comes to 5.68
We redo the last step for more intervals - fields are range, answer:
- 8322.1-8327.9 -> 6.21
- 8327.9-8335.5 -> 5.77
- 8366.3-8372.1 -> 5.98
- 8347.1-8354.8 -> 5.51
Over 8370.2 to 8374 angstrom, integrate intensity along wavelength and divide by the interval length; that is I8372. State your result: 6.21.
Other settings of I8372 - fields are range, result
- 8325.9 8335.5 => 6.12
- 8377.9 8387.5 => 5.95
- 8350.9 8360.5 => 6.1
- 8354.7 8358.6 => 6.13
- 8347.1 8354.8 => 5.91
